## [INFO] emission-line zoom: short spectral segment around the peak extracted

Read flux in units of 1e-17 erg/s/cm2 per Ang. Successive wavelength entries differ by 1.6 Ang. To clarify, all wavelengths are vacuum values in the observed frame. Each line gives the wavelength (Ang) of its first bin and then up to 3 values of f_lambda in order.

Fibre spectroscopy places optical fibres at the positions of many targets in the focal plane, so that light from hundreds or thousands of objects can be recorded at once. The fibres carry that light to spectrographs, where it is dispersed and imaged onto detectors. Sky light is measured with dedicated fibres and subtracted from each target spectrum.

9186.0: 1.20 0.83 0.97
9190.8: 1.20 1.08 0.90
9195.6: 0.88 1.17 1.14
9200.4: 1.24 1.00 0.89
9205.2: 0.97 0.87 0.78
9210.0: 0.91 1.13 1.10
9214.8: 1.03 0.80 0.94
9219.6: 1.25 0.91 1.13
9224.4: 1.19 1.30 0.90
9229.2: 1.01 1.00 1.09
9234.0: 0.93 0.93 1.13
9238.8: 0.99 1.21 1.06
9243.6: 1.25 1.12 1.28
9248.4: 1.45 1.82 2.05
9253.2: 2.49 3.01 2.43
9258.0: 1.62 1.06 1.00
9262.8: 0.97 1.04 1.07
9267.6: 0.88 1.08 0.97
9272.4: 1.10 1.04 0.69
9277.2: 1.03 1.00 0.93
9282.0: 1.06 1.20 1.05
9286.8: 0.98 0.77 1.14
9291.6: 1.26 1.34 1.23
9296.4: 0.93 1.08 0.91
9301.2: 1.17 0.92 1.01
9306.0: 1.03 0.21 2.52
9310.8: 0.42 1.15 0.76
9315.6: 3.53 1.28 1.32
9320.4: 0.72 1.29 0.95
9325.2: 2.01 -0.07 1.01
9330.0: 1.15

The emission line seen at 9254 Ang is [O III] 5007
